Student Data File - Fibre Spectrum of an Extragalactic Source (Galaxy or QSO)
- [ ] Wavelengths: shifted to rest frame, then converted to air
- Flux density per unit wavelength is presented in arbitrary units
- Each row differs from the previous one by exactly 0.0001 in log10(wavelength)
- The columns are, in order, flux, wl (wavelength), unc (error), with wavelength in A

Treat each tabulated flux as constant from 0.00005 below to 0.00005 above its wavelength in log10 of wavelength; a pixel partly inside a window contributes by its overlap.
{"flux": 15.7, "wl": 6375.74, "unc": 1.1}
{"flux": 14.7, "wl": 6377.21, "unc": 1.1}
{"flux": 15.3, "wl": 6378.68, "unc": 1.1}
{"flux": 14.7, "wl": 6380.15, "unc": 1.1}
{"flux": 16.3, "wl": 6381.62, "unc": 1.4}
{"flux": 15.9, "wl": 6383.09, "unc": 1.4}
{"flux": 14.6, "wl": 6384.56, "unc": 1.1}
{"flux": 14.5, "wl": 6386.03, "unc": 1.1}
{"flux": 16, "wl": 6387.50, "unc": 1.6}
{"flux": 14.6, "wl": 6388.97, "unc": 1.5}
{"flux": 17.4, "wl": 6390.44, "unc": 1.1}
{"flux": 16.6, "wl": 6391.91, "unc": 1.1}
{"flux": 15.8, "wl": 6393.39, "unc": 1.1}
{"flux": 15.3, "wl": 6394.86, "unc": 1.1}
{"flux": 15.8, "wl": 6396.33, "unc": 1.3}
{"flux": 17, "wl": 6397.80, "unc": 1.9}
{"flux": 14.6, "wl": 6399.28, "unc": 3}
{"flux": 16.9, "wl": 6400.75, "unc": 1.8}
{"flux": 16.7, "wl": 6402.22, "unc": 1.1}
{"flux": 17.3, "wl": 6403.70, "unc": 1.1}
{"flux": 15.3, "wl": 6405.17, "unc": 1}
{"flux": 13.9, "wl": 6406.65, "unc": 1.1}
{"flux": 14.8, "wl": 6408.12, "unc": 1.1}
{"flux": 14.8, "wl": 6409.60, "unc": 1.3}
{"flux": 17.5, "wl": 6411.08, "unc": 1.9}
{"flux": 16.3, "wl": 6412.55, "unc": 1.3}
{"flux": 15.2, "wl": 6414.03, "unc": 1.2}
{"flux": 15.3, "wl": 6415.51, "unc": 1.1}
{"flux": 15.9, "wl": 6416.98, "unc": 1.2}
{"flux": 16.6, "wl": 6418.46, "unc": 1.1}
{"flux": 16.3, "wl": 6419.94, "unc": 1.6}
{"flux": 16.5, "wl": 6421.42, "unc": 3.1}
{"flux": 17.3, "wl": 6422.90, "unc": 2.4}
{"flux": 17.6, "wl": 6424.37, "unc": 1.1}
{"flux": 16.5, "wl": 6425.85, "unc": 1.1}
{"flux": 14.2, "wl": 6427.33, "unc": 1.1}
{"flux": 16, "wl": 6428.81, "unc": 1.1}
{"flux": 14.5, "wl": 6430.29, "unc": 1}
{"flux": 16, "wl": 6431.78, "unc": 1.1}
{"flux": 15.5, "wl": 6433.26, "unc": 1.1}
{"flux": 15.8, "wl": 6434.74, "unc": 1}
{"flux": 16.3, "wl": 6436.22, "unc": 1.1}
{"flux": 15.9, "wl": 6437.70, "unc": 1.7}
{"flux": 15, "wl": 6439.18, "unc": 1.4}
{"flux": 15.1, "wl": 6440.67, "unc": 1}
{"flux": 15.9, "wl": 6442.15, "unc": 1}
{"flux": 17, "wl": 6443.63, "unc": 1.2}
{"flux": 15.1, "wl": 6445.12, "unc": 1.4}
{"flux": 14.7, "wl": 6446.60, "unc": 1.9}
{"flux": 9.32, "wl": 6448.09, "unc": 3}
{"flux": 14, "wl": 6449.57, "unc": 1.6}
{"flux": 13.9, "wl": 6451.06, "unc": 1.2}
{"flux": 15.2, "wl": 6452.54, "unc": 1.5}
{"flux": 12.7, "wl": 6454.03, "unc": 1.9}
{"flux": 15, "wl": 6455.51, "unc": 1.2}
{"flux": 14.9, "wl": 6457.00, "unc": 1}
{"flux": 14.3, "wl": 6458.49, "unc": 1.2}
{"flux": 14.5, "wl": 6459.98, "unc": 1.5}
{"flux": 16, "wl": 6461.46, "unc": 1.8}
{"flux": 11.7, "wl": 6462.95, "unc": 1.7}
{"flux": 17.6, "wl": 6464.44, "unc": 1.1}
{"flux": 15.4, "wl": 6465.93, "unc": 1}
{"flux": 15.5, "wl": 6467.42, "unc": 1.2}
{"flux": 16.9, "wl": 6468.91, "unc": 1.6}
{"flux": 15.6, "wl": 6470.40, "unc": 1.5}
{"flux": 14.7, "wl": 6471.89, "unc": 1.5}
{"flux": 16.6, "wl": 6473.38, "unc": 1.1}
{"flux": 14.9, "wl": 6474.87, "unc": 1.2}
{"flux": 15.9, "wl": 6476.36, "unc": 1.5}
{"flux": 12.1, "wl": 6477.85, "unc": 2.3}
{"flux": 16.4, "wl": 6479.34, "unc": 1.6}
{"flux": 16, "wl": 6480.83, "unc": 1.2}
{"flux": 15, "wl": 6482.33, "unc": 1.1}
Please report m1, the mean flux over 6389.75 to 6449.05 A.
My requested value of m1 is 15.7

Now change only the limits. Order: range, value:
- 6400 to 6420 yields 15.9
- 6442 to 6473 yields 14.8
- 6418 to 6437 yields 16.1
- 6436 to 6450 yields 14.8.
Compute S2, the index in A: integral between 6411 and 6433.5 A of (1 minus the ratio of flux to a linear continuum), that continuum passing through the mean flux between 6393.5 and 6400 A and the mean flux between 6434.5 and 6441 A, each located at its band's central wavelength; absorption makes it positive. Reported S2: -0.6 A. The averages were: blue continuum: 15.7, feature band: 16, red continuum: 15.6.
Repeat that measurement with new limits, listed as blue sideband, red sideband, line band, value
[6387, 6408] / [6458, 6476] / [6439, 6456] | 1.23 A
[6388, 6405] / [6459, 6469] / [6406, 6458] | 1.18 A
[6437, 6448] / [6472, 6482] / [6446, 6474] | 1.03 A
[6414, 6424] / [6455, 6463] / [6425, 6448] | 0.23 A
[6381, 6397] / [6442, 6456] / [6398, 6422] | -1.13 A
